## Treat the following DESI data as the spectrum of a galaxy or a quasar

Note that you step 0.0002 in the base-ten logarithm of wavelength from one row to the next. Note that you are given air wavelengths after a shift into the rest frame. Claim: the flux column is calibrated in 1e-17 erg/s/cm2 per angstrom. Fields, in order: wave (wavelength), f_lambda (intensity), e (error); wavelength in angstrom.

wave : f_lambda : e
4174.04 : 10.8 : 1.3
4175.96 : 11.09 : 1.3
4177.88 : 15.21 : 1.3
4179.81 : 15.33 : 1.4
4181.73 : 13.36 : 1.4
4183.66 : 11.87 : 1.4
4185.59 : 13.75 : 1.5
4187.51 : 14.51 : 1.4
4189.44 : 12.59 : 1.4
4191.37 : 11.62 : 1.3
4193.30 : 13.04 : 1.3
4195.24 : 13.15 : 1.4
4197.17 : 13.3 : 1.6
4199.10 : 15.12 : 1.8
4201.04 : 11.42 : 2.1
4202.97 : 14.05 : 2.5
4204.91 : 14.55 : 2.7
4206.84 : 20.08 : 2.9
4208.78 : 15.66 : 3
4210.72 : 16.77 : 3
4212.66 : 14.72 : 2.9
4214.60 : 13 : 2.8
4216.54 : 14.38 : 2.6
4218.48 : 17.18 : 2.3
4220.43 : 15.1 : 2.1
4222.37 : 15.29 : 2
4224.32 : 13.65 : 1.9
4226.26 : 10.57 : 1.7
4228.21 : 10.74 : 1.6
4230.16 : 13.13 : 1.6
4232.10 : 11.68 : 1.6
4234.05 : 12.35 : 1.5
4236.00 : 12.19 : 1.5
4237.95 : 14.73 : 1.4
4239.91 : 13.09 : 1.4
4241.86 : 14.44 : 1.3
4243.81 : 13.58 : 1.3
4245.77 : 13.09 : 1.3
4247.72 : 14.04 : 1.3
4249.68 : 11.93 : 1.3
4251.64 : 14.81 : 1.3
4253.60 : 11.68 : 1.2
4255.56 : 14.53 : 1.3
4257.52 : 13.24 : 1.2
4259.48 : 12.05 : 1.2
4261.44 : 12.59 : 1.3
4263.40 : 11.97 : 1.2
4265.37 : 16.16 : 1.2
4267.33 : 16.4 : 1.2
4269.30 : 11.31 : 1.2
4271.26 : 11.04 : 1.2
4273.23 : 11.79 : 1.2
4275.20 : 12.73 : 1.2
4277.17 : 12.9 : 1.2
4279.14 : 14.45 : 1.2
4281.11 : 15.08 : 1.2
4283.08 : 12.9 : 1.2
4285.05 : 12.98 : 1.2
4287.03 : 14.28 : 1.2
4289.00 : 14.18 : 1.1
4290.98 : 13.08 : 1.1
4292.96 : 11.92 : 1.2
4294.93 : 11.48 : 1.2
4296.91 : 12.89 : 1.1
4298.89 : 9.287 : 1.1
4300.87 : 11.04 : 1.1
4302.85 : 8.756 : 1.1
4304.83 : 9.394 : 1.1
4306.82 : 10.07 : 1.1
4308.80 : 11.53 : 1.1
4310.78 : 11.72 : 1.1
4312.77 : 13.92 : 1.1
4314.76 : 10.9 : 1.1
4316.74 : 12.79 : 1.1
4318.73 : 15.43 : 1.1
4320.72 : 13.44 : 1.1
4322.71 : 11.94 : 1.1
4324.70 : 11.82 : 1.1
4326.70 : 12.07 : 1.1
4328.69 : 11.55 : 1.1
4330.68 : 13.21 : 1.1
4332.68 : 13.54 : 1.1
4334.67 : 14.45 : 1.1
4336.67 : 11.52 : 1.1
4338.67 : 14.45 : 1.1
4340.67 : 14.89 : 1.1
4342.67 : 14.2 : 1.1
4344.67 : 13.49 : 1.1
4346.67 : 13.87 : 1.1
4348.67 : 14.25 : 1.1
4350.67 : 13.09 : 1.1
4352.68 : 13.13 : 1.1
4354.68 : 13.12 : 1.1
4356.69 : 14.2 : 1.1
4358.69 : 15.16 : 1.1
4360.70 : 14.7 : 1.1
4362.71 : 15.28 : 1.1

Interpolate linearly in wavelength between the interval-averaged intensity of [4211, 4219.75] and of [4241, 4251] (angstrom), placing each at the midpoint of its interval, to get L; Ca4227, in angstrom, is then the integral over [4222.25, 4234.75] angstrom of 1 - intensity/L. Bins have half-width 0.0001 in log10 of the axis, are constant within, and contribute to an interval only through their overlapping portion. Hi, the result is 1.8 angstrom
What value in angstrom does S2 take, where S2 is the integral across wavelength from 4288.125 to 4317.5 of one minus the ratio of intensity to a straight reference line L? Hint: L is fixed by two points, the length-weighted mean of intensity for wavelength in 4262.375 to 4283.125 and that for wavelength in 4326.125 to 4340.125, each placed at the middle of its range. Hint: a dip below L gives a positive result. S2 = 3.8 angstrom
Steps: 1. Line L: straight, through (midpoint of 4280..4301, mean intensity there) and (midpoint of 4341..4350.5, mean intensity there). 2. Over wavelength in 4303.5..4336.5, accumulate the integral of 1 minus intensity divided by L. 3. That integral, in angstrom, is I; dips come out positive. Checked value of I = 2.7 angstrom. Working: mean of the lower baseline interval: 12.7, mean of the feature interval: 12.3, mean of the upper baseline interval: 14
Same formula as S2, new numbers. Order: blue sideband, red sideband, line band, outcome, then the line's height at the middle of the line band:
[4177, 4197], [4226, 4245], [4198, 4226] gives -4.03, 13.1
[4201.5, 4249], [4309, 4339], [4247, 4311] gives 3.90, 13.4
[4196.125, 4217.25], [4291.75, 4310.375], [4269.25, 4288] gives -2.10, 11.7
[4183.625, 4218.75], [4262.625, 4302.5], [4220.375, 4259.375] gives 1.30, 13.6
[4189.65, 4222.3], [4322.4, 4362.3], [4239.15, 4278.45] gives 2.67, 14.1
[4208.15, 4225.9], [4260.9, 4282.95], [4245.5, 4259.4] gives 0.62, 13.9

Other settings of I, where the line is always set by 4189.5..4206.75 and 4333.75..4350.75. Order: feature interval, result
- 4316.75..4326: 0.5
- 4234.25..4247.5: 0.2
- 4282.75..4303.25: 2.4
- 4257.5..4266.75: 0.2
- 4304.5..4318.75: 2.0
